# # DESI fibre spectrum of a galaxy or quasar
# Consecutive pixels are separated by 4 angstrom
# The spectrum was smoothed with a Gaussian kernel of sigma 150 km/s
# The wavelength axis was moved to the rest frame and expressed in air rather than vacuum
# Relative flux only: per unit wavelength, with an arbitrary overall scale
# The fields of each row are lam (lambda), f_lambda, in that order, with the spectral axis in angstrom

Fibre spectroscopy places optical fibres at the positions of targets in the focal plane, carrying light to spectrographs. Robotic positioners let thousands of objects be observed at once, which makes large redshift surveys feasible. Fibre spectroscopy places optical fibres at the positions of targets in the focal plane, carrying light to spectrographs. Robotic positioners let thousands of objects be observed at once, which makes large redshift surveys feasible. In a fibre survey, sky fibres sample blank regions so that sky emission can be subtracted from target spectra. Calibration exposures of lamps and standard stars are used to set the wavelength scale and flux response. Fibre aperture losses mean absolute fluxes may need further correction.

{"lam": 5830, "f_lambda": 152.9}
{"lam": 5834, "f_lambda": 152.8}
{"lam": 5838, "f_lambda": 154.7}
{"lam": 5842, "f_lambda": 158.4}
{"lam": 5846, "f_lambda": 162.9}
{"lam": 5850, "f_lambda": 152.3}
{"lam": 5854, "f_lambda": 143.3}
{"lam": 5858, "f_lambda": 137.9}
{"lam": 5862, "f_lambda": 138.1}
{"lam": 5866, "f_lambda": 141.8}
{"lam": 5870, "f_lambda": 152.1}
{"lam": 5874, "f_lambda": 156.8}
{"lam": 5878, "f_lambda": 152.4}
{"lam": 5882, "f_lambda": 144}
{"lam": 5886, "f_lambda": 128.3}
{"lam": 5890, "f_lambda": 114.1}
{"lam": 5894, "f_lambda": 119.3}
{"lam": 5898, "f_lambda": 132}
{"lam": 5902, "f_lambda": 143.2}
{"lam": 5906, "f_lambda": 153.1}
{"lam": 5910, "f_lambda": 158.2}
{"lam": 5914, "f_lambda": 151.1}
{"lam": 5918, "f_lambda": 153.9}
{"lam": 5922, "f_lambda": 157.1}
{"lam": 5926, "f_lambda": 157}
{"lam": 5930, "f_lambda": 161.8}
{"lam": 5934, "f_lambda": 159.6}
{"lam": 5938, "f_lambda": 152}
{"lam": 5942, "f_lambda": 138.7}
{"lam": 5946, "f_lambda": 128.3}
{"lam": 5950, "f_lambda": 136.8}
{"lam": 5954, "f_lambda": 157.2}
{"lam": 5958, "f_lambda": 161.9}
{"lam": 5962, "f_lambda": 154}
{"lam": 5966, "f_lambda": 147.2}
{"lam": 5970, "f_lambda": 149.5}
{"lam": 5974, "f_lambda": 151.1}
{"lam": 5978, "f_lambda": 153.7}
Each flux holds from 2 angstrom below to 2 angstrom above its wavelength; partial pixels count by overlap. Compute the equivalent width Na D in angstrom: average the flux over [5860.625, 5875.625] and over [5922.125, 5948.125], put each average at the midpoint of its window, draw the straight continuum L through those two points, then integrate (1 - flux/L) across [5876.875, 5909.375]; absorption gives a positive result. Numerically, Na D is 2.6 angstrom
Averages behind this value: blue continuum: 147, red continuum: 150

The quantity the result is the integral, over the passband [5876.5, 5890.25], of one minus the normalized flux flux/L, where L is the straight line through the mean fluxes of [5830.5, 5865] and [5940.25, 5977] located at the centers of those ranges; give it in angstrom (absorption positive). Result 1.1 angstrom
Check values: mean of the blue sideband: 150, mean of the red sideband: 147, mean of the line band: 137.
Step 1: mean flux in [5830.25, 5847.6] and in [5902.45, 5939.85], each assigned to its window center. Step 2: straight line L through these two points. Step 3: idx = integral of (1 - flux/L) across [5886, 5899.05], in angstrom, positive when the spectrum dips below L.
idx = 2.8 angstrom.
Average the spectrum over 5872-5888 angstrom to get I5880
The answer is 145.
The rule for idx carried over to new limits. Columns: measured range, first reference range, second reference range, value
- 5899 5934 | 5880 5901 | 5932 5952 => -4.7 angstrom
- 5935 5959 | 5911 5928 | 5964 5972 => 0.9 angstrom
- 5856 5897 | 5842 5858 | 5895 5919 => 3.1 angstrom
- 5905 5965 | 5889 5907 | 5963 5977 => -4.6 angstrom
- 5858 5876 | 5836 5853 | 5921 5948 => 1.0 angstrom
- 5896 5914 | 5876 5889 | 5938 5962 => -0.7 angstrom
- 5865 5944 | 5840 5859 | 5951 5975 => 3.0 angstrom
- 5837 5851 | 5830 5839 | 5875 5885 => -0.5 angstrom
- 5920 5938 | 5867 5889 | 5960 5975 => -1.2 angstrom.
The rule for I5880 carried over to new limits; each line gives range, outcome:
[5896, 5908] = 143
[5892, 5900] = 126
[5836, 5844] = 157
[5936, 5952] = 139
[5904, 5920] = 154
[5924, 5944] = 154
